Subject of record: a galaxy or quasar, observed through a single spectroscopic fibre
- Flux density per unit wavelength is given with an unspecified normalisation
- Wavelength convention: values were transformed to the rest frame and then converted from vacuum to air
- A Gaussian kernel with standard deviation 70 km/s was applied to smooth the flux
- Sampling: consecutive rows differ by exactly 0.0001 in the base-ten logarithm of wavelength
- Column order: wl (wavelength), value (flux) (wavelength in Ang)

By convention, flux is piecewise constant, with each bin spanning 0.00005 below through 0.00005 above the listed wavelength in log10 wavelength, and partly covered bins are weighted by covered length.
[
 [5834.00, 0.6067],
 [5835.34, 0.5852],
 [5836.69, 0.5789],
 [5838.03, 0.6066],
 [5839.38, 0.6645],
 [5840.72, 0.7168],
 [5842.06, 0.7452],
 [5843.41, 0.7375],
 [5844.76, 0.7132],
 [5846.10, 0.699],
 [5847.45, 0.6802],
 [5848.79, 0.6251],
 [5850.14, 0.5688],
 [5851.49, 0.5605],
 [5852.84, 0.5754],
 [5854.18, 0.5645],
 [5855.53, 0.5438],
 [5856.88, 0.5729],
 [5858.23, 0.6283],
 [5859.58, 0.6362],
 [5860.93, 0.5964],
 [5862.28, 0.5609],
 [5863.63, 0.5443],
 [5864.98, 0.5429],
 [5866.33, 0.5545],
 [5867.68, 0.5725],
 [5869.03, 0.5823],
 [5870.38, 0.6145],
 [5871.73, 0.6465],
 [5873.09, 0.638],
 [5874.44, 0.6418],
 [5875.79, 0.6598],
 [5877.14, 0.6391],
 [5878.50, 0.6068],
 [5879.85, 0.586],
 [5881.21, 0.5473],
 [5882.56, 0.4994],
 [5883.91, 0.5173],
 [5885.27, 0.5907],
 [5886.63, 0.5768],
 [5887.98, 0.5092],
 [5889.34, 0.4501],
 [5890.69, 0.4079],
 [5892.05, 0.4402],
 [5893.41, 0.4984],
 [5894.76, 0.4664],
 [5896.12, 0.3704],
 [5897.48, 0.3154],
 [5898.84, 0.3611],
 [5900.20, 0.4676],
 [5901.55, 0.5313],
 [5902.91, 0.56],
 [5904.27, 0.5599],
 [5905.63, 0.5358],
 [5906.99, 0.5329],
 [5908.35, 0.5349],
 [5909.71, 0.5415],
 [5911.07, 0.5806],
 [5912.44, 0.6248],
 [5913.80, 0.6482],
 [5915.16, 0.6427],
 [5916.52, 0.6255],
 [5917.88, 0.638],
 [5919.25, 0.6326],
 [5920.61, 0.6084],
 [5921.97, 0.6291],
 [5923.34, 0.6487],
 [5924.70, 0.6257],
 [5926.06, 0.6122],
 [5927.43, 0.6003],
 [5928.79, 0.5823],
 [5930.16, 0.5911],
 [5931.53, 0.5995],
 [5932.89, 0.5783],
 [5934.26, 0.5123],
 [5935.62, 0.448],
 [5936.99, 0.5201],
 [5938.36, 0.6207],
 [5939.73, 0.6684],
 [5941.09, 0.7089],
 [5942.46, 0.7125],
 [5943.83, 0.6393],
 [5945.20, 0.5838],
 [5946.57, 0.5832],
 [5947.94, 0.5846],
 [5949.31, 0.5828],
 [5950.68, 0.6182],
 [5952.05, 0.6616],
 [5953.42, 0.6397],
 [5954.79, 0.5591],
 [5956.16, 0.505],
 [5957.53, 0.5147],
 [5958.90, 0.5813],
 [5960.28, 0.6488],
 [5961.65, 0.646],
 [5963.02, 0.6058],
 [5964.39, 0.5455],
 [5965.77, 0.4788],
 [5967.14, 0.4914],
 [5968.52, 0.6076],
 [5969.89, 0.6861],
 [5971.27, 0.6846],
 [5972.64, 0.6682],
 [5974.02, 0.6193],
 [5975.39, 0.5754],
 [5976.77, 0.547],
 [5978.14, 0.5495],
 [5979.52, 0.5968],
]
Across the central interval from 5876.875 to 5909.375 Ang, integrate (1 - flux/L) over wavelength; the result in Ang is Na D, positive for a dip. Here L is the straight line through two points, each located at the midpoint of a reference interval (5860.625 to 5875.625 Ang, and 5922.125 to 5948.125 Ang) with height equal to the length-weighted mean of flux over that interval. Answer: 5.1 Ang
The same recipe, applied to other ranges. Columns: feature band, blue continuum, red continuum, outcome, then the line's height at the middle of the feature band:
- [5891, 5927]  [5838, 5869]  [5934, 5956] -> 3.64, 0.608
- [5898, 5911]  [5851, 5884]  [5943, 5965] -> 1.67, 0.59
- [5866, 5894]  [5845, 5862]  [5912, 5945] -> 2.17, 0.608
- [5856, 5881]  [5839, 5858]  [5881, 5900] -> -2.03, 0.557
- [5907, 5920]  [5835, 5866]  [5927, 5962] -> -0.02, 0.603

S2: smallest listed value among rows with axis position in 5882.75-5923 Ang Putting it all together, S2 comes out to 0.3154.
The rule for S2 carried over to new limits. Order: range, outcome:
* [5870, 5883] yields 0.4994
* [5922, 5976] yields 0.448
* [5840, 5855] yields 0.5605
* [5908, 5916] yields 0.5349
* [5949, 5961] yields 0.505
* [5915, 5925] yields 0.6084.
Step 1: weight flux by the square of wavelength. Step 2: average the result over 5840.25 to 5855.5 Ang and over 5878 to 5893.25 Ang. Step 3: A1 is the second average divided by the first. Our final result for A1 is 0.81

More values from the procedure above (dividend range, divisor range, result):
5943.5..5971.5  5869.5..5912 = 1.14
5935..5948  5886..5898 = 1.38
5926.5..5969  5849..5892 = 1.06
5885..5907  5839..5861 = 0.76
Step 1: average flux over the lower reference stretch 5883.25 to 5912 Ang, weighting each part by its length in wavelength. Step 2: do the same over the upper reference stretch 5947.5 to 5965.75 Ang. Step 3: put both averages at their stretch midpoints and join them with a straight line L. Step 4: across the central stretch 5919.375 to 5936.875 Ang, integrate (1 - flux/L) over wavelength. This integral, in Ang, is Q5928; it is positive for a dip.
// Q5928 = -1.4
